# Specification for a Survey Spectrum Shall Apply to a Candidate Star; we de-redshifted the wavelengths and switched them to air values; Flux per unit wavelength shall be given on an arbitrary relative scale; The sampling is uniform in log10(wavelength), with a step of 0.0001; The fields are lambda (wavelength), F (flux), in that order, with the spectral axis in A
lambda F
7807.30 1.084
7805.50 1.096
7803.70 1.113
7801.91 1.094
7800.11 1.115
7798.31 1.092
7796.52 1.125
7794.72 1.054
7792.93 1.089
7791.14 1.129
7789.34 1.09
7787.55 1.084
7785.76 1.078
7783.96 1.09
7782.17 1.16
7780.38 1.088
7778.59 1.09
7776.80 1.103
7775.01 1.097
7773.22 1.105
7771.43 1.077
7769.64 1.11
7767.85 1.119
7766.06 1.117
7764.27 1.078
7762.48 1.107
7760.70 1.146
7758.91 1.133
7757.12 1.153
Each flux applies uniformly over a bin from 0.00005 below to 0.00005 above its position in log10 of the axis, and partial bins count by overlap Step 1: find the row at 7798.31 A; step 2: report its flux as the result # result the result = 1.092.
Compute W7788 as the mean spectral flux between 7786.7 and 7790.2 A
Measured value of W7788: 1.09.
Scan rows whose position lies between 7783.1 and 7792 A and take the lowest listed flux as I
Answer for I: 1.078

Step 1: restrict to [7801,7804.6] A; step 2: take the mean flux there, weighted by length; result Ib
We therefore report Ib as 1.1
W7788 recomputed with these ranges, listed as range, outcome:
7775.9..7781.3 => 1.09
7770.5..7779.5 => 1.09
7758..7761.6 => 1.14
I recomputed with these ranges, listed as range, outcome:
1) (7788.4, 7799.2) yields 1.054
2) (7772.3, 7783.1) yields 1.088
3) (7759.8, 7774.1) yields 1.077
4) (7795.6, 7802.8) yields 1.092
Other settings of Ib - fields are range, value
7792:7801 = 1.1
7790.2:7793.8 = 1.11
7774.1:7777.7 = 1.1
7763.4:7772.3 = 1.1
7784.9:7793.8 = 1.09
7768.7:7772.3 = 1.09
